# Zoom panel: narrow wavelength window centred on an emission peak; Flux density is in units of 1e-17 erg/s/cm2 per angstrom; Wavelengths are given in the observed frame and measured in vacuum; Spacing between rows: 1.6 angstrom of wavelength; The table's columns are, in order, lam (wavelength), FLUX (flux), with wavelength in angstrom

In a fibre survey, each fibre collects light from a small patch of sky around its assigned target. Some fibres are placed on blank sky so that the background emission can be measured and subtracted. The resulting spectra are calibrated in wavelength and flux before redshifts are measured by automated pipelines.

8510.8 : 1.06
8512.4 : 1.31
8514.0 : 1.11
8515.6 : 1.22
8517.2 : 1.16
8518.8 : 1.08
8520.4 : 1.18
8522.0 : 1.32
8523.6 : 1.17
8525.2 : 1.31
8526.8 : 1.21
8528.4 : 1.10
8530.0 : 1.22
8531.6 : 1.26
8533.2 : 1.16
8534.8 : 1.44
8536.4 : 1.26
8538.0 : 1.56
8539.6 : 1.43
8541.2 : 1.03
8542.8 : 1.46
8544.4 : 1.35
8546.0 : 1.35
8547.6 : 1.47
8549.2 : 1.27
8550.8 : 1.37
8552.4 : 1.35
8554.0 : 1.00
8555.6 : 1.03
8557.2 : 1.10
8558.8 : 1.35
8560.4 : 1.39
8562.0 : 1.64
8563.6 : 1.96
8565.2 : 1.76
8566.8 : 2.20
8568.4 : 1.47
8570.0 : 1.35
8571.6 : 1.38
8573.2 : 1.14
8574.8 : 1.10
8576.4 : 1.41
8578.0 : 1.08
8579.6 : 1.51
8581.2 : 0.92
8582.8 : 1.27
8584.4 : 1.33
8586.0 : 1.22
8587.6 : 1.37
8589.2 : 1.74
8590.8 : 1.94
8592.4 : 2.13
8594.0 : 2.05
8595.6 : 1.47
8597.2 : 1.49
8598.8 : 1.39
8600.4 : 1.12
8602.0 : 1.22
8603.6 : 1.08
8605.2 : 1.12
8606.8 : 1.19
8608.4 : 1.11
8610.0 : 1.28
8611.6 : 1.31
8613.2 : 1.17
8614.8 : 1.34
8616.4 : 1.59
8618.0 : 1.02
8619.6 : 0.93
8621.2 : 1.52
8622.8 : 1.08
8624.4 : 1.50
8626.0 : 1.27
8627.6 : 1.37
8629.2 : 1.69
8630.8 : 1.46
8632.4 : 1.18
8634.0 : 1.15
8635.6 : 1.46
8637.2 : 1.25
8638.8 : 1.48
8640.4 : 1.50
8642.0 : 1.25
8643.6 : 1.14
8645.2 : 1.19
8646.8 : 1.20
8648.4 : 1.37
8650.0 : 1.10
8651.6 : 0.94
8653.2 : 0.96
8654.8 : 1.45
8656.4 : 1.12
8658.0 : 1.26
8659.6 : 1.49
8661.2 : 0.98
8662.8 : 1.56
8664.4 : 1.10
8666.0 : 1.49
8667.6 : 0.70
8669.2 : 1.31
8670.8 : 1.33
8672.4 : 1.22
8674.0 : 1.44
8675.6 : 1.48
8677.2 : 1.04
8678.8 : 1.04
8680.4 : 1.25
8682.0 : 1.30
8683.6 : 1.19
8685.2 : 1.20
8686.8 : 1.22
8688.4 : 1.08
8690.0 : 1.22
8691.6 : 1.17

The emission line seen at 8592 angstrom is [N II] 6583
